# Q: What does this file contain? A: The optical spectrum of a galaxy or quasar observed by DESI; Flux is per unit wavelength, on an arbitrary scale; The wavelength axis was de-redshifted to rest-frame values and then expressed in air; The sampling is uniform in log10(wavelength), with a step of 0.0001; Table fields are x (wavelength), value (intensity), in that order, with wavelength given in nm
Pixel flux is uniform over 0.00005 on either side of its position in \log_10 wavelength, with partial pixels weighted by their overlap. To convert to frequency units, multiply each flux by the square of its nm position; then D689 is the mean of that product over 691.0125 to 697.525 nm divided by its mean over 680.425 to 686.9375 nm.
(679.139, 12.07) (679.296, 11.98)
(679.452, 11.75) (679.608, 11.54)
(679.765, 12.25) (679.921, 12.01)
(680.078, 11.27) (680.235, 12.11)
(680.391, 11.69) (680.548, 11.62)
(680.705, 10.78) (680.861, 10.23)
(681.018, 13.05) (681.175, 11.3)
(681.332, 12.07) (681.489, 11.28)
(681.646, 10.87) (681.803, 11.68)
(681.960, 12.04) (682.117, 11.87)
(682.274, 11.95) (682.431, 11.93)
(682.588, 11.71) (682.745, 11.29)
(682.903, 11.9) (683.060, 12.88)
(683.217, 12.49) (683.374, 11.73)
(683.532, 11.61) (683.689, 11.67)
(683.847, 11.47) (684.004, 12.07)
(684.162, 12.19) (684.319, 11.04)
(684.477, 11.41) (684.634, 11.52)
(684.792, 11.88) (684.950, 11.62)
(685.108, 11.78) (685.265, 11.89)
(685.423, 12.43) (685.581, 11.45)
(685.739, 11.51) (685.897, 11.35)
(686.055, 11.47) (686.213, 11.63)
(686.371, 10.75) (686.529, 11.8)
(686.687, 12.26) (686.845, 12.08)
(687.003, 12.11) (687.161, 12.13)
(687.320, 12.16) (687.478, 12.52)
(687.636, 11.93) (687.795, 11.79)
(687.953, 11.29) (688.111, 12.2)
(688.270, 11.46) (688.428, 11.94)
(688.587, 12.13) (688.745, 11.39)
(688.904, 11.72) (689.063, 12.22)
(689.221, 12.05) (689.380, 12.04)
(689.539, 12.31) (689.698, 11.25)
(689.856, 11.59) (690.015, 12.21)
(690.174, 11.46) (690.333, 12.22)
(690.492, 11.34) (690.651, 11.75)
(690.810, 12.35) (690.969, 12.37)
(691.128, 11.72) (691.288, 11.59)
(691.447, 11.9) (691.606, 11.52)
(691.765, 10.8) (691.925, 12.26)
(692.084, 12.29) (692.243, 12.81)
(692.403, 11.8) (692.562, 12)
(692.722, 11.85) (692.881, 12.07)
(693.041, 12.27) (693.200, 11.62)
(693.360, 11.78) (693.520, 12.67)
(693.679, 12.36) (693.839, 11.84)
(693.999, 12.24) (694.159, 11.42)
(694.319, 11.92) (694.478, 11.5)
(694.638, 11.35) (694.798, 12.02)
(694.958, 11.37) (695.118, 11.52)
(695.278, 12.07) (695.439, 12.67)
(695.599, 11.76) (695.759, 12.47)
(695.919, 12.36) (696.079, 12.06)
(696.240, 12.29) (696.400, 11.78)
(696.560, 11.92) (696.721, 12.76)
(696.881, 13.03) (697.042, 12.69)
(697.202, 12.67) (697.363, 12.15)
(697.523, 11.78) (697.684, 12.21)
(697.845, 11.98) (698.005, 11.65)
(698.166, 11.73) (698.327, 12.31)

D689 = 1.1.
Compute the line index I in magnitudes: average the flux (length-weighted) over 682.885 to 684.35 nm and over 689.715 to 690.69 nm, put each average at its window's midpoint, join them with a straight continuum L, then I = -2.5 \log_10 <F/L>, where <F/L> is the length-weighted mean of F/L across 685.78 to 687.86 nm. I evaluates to 0.00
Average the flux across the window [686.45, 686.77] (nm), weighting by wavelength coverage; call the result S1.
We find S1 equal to 12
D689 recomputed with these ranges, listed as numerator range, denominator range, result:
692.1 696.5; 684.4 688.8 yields 1.04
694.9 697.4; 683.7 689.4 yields 1.07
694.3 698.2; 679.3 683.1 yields 1.08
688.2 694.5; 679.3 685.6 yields 1.04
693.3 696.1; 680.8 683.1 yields 1.06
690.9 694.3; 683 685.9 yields 1.04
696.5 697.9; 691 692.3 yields 1.06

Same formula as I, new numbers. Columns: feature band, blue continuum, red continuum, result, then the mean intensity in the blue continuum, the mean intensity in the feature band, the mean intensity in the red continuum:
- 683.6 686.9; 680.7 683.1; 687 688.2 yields 0.018 mag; 11.7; 11.7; 12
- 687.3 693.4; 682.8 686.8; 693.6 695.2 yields -0.013 mag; 11.8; 11.9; 11.8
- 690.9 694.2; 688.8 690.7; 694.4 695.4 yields -0.020 mag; 11.8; 12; 11.7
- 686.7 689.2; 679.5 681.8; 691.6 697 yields -0.012 mag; 11.6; 12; 12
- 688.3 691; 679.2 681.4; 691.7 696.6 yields 0.000 mag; 11.7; 11.9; 12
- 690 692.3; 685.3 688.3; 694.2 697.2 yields 0.006 mag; 11.8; 11.9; 12.1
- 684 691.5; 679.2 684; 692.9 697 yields 0.006 mag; 11.7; 11.8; 12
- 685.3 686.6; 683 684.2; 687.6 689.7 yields 0.035 mag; 12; 11.6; 11.9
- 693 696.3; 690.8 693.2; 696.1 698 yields 0.013 mag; 12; 12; 12.3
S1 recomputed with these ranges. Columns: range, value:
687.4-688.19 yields 12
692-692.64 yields 12.2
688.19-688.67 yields 11.8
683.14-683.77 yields 11.9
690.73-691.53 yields 12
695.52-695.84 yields 12.1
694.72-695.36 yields 11.7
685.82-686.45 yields 11.3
